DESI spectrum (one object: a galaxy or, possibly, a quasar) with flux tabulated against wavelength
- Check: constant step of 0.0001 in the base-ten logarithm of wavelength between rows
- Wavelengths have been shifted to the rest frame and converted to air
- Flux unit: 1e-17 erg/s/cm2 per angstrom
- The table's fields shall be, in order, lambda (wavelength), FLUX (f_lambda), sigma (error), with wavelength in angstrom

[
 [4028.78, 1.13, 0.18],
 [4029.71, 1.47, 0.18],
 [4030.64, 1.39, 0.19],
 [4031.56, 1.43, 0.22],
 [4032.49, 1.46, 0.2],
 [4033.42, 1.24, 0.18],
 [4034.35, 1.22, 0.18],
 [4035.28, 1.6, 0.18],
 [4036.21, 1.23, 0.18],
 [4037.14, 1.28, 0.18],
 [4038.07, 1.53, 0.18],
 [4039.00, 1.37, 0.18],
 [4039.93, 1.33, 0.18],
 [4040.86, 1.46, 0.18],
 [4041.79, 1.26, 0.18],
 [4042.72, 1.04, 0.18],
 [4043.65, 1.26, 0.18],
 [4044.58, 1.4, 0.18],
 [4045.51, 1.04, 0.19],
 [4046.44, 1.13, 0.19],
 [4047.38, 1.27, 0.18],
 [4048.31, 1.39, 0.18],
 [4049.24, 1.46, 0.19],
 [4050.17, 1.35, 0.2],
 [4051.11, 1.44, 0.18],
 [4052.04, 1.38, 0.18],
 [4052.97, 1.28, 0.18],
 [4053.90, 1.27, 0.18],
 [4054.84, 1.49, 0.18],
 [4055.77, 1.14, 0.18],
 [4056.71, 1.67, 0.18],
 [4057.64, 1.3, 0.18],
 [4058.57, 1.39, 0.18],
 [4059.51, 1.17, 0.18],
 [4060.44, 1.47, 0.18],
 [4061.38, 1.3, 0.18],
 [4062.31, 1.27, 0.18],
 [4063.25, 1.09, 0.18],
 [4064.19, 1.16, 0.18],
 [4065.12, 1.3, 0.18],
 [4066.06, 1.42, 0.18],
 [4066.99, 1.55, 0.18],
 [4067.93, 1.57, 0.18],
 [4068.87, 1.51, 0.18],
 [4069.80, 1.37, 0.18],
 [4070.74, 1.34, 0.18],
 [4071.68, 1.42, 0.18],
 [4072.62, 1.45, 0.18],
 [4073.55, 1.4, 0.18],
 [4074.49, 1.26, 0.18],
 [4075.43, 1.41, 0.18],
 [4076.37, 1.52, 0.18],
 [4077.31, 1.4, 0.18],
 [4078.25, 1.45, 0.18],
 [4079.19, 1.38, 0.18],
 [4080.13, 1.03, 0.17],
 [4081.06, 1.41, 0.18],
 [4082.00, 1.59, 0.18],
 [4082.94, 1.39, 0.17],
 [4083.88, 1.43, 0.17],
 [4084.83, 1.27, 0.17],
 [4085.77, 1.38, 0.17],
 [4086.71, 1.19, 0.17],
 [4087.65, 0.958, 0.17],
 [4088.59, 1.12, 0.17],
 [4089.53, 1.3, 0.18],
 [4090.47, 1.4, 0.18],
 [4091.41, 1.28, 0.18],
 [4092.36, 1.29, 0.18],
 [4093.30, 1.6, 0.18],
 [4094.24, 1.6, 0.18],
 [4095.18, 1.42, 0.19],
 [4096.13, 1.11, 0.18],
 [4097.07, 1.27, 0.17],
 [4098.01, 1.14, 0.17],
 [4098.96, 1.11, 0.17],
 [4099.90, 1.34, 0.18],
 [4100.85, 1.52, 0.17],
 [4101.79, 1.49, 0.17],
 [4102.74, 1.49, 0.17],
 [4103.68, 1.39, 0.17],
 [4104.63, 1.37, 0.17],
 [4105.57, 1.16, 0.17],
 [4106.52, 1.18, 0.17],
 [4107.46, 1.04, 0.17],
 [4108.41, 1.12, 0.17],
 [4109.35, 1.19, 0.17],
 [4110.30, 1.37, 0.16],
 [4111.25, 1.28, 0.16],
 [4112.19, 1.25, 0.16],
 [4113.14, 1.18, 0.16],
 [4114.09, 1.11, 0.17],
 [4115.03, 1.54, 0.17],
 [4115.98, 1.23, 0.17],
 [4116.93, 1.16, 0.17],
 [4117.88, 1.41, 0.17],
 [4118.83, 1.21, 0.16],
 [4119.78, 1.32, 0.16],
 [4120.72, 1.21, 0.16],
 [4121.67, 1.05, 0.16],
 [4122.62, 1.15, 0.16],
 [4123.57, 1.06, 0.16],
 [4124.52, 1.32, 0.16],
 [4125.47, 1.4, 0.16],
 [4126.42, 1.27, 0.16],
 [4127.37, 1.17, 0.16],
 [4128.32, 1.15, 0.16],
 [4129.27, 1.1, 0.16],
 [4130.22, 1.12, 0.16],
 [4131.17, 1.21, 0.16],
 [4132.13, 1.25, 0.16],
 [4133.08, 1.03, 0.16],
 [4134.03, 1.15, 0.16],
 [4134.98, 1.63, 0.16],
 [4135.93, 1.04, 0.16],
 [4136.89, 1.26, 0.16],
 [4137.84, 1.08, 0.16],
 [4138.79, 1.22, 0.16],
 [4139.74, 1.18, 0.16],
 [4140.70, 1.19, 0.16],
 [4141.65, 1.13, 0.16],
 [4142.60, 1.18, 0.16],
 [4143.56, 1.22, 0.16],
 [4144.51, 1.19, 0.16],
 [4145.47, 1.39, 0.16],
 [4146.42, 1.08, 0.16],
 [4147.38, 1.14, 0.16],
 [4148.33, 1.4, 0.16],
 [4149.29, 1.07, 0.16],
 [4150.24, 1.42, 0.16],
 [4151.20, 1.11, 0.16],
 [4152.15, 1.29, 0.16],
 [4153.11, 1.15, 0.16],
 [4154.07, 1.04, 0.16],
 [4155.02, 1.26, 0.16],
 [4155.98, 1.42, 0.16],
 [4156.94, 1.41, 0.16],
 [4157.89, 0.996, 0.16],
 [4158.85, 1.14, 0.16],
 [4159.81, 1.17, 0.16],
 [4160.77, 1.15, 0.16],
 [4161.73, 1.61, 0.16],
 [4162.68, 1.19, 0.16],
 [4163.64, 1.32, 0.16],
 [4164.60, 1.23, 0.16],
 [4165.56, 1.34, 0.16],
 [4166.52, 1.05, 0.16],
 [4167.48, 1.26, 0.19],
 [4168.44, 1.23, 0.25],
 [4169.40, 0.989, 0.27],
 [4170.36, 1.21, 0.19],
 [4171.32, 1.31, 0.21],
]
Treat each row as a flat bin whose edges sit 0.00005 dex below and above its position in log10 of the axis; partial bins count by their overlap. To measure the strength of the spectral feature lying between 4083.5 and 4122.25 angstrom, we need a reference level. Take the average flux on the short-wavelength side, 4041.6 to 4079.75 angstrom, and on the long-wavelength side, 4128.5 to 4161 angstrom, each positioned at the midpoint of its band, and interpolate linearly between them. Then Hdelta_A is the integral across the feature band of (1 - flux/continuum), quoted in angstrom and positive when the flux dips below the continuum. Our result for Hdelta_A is -0.2 angstrom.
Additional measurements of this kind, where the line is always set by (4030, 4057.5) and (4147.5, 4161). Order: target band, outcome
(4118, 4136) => 0.5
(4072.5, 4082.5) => -0.7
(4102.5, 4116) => 0.1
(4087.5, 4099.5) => 0.0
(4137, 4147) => 0.3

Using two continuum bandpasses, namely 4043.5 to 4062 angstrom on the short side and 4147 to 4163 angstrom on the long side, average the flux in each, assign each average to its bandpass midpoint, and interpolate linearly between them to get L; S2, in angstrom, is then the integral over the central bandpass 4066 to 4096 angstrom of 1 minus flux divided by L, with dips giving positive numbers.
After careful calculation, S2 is -1.6 angstrom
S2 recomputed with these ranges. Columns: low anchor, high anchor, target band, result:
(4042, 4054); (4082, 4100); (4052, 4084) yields -1.91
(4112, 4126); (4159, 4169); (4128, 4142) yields 0.67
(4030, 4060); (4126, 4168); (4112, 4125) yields 0.20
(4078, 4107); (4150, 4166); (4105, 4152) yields 2.56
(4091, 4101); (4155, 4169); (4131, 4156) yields 1.24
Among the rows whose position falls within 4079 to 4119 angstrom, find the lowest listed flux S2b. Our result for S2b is 0.958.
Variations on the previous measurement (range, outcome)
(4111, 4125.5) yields 1.05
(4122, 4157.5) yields 1.03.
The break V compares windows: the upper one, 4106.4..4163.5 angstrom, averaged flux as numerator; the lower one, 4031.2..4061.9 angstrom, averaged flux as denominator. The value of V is 0.9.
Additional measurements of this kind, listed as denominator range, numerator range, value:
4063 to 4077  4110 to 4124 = 0.89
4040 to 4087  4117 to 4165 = 0.90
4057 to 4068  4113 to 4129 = 0.93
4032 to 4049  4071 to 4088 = 1.04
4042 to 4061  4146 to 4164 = 0.93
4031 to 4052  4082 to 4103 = 1.00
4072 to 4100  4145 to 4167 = 0.93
